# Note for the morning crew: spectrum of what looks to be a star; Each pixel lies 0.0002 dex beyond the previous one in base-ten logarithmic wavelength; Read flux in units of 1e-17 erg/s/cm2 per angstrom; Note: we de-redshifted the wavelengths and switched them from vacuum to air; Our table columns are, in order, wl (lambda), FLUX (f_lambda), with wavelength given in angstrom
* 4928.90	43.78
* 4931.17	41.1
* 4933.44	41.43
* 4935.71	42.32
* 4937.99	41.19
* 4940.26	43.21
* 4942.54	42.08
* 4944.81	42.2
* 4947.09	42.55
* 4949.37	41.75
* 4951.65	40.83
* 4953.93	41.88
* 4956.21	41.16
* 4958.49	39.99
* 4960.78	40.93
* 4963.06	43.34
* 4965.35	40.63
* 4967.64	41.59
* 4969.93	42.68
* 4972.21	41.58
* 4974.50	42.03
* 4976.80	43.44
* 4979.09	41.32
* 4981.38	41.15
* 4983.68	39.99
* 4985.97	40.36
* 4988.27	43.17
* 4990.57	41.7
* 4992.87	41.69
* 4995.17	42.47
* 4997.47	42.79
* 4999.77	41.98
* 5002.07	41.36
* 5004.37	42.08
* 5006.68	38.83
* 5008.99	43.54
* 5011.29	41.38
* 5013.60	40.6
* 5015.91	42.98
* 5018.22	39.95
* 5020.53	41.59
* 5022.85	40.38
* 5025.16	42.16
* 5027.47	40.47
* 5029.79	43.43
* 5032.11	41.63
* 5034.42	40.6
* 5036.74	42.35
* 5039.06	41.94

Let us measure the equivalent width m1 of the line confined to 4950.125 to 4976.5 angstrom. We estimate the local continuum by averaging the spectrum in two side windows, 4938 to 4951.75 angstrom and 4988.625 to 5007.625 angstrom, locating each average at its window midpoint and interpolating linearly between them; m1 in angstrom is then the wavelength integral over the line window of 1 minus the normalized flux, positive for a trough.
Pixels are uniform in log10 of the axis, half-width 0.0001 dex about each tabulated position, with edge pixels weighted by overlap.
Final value 0.3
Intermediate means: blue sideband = 42.1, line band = 41.6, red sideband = 41.7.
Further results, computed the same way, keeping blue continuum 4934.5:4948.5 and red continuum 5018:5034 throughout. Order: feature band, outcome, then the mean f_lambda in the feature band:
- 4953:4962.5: 0.2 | 41.1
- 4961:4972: 0.0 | 41.9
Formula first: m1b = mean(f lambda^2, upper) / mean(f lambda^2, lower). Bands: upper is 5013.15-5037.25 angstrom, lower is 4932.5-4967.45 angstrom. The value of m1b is 1.0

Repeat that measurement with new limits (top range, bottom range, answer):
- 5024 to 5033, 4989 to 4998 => 1.01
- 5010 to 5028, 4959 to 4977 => 1.01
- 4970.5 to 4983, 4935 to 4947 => 1.01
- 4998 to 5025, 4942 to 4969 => 1.02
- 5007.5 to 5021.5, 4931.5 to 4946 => 1.02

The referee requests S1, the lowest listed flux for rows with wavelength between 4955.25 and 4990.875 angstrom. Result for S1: 39.99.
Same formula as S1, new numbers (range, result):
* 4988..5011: 38.83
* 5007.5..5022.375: 39.95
